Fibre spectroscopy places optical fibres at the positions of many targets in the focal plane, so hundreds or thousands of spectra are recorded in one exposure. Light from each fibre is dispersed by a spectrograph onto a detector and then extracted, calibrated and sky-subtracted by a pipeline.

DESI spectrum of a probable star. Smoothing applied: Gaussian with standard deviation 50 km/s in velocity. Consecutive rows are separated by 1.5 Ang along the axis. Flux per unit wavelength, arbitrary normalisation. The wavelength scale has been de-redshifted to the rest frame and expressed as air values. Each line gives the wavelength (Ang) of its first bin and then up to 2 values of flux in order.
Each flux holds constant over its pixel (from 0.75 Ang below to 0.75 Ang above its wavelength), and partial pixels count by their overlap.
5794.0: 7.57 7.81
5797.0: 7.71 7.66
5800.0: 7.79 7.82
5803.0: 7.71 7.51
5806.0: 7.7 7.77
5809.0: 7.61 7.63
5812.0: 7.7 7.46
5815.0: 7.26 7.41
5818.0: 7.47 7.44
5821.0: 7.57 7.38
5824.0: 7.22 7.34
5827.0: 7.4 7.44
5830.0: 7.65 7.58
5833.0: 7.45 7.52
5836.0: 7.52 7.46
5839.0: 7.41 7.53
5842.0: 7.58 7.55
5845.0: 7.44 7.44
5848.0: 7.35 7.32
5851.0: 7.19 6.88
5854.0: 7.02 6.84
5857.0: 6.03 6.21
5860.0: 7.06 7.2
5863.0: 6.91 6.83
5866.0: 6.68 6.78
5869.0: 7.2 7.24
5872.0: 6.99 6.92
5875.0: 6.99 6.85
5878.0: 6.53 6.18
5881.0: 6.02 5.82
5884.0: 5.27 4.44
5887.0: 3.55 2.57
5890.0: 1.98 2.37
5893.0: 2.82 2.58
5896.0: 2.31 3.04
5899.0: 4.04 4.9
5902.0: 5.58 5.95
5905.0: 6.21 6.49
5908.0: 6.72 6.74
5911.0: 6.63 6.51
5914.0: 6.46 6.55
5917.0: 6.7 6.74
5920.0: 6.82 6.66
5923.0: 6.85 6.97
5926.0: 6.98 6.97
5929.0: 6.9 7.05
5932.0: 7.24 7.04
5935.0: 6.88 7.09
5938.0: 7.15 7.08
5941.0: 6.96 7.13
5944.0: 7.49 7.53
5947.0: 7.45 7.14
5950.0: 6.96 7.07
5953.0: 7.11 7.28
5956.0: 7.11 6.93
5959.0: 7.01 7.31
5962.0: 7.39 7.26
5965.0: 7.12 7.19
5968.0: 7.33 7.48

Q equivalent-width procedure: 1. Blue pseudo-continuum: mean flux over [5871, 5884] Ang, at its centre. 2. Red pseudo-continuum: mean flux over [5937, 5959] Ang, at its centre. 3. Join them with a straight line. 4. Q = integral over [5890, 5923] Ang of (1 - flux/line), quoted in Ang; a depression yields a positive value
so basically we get 7.1 Ang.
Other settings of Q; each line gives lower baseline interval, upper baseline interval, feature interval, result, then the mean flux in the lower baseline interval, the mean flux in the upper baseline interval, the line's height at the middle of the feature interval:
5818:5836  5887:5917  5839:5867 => -2.3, 7.46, 4.78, 6.53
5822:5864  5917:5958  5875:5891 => 4.9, 7.24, 7.05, 7.16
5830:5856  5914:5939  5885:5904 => 9.6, 7.37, 6.9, 7.08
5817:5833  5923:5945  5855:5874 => 1.2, 7.45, 7.06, 7.31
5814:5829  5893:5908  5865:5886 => -3.7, 7.39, 4.59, 5.48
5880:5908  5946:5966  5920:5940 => -3.4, 4.3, 7.17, 5.97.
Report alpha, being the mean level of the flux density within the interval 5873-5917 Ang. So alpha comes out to 5.16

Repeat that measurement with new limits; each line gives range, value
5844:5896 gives 5.94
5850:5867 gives 6.81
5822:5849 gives 7.46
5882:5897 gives 3.32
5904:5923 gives 6.6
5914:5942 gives 6.91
